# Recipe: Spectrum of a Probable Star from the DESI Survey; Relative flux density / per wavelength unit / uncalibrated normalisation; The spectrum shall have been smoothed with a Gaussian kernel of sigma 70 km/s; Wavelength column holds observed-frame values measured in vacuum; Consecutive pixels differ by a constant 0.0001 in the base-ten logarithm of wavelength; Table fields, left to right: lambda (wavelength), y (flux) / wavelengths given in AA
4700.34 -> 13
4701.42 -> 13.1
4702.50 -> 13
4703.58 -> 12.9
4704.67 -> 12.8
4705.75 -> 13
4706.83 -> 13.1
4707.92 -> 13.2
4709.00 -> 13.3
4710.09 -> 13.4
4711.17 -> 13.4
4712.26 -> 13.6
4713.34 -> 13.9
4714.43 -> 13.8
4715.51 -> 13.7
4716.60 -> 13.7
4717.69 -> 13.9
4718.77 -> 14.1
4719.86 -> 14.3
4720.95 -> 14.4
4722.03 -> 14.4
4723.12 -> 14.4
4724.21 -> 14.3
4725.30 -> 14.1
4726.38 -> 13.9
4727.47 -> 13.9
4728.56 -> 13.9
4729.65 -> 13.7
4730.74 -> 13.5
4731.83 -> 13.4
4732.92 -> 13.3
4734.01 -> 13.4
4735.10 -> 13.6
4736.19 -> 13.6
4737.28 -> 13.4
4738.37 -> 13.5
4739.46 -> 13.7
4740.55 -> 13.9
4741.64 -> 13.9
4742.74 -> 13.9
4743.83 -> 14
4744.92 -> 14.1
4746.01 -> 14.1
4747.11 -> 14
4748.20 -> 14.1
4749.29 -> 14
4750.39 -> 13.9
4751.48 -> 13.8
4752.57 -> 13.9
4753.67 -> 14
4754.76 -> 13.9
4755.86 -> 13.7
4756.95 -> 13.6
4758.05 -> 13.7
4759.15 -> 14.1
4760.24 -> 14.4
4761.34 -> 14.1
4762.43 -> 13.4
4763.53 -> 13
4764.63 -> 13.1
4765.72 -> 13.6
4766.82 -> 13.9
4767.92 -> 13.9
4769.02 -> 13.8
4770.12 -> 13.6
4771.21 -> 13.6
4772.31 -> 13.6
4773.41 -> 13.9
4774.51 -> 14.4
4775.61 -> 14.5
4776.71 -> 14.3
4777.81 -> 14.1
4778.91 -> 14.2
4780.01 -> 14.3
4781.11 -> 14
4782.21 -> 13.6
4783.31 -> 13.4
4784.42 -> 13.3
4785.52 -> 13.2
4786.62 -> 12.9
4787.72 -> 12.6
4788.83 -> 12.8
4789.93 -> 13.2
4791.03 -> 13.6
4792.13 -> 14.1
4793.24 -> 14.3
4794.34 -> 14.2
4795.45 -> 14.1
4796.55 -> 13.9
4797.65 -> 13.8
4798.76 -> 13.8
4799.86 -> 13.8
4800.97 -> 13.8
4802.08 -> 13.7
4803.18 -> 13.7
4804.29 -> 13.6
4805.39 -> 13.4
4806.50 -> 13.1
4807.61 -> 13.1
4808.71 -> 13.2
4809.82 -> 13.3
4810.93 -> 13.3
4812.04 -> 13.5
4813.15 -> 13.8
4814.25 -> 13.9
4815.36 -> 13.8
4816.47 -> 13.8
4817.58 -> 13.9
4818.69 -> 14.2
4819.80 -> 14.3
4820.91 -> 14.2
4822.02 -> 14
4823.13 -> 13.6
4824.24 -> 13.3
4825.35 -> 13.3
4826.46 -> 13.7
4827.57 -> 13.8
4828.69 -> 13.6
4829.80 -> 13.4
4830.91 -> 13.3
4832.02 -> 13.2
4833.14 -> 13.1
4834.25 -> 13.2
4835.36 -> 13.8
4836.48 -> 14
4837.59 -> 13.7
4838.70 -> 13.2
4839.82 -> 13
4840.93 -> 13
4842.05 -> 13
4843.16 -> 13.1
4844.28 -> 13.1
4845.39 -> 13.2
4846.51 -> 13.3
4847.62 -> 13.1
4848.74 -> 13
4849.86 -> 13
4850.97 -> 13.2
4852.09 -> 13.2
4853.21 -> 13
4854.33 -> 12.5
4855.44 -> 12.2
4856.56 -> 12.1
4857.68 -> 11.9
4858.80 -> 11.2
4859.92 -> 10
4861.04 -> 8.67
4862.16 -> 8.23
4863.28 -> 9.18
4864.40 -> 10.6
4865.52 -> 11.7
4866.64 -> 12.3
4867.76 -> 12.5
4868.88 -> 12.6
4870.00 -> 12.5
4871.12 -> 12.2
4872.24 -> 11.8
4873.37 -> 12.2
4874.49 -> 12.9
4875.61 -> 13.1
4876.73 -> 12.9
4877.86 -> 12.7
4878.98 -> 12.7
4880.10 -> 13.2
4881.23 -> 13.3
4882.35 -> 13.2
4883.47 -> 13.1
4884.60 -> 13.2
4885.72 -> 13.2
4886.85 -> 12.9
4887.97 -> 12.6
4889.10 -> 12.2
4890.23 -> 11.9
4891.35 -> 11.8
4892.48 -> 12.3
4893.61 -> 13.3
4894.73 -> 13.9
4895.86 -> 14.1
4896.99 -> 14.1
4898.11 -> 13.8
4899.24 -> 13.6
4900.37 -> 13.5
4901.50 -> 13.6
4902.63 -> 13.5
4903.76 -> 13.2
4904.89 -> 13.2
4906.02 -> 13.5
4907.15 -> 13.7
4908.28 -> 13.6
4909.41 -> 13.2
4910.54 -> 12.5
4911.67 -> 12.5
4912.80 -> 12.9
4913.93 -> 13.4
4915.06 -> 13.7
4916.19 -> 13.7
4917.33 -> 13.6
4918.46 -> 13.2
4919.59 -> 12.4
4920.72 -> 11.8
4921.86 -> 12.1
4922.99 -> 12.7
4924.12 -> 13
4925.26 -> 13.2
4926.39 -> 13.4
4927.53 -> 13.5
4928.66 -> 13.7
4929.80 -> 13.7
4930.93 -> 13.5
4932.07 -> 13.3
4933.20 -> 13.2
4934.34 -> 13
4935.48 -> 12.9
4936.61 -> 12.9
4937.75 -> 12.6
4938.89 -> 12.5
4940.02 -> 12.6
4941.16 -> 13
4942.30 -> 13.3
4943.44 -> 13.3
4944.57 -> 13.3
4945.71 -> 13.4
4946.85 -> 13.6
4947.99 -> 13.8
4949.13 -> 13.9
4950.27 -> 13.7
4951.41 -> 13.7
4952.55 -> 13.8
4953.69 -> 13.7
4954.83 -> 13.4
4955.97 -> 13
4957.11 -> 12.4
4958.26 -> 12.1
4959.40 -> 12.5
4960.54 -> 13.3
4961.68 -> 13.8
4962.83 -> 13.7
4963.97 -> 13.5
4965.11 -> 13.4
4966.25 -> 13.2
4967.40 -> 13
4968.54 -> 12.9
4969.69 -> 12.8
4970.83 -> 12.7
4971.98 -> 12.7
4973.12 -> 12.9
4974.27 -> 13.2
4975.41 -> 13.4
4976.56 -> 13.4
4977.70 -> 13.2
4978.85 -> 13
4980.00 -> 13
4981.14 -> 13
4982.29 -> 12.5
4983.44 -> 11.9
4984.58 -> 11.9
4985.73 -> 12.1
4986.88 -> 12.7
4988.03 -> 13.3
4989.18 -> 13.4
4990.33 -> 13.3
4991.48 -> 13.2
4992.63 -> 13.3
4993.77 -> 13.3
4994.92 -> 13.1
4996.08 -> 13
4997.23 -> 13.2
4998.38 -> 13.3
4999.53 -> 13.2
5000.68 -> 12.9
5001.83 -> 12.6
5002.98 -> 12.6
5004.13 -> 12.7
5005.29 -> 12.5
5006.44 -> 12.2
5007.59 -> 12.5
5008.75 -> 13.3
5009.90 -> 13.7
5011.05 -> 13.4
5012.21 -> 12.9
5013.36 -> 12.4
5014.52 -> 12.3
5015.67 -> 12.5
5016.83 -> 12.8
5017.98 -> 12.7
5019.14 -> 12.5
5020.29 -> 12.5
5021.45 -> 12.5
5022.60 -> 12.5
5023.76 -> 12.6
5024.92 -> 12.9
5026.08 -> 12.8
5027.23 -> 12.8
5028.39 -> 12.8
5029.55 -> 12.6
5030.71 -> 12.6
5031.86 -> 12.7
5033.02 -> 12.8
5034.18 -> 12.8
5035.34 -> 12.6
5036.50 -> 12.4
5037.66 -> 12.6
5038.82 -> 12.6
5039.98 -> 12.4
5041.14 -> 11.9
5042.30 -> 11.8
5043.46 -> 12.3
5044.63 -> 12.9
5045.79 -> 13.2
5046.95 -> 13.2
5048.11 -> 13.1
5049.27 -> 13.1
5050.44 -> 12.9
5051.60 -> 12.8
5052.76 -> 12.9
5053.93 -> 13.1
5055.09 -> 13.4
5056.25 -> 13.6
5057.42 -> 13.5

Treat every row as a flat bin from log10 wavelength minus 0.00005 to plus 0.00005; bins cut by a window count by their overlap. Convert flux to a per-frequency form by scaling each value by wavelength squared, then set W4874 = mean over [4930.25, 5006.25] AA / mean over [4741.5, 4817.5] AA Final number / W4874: 1.03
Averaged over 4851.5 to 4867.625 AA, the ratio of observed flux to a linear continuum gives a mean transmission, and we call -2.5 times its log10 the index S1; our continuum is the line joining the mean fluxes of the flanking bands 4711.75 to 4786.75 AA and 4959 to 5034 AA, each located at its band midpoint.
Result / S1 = 0.19 mag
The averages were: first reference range 13.8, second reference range 12.9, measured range 11.2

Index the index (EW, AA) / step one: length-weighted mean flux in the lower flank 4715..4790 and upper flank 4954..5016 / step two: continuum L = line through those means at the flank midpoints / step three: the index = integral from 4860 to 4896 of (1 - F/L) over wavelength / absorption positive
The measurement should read 2.97 AA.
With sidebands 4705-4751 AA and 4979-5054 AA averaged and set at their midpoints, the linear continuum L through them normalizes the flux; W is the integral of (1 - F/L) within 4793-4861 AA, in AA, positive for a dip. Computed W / 0.7 AA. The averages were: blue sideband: 13.8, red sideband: 12.8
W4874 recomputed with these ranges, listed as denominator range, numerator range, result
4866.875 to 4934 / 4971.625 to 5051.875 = 1.03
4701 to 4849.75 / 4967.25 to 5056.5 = 1.03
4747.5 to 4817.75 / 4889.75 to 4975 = 1.02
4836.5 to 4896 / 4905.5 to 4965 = 1.09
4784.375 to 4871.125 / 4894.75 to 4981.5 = 1.06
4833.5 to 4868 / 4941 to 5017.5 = 1.12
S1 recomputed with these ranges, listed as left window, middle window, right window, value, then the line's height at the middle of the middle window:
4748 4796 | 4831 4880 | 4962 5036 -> 0.09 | 13.4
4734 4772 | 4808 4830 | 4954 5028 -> -0.01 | 13.5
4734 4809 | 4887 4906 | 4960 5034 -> 0.01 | 13.3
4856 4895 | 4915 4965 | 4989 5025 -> -0.06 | 12.5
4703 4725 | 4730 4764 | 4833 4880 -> -0.03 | 13.4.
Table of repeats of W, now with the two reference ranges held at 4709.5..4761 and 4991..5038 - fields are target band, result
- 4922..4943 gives 0.03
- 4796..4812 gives 0.07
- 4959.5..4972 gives -0.19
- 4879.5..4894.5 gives 0.53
